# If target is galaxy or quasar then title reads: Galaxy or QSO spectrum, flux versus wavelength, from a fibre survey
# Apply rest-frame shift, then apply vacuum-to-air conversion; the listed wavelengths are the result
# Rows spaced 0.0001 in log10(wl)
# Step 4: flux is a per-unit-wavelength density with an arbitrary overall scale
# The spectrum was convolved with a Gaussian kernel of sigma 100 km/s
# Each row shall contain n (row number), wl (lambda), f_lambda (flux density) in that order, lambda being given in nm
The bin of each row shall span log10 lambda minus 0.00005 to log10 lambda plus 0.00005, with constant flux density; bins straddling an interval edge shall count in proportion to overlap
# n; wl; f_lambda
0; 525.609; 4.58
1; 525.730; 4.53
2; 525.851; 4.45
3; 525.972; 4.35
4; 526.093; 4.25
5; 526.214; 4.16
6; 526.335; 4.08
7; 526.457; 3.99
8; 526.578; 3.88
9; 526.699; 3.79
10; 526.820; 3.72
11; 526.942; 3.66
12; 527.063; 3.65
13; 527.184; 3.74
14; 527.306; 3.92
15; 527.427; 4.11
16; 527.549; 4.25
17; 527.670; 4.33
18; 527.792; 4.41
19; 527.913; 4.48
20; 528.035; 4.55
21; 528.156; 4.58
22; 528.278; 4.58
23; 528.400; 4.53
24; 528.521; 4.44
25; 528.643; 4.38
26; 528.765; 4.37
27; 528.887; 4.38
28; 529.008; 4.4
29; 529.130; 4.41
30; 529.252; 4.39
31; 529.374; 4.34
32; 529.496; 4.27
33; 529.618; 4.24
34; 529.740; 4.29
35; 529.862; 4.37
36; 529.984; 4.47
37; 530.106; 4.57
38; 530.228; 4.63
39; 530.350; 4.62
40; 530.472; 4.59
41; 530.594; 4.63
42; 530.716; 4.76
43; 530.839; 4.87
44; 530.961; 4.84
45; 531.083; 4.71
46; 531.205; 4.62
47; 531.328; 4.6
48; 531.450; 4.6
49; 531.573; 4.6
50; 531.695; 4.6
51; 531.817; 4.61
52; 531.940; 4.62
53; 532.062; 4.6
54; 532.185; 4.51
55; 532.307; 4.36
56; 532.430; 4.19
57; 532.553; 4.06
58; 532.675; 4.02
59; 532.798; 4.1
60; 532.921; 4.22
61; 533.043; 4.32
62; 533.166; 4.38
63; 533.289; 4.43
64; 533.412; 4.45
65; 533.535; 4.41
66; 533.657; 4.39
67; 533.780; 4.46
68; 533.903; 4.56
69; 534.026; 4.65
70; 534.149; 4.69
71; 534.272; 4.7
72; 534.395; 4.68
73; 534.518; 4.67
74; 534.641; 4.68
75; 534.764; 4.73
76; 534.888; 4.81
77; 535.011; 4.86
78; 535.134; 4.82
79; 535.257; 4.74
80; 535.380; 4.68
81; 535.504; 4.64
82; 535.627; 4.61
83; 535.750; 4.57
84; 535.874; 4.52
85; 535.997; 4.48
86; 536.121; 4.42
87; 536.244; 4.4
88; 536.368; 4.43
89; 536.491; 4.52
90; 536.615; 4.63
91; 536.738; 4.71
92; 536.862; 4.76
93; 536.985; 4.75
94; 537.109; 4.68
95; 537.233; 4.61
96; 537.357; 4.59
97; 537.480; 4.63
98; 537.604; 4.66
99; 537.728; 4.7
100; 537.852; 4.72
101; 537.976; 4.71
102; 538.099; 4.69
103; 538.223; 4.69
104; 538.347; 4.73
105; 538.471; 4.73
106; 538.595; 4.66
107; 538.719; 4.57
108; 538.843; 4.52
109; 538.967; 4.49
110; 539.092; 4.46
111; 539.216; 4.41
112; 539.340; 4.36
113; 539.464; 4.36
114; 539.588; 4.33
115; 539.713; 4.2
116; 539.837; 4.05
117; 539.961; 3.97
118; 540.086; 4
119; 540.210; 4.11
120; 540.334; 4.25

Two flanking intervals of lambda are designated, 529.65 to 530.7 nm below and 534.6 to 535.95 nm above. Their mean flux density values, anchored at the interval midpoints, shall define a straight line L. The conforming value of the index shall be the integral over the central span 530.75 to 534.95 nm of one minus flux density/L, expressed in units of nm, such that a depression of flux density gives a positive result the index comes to 0.08 nm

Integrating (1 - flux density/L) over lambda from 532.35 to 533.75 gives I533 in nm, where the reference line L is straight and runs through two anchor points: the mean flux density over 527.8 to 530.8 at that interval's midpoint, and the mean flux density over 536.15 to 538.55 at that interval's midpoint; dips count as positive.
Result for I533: 0.09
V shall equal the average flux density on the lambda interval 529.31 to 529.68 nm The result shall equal 4.28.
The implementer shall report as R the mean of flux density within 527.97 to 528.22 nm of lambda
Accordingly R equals 4.56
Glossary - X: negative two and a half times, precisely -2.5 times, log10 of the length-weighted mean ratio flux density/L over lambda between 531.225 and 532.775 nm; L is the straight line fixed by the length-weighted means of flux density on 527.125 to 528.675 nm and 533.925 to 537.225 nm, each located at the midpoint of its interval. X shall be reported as 0.01 mag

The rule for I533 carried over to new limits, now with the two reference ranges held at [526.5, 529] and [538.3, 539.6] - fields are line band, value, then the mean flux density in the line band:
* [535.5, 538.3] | -0.099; 4.61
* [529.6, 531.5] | -0.143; 4.6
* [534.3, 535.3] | -0.080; 4.75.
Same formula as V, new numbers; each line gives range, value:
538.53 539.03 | 4.55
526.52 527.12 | 3.74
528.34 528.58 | 4.5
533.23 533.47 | 4.44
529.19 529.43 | 4.36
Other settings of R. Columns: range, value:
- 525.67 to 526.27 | 4.35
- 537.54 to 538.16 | 4.7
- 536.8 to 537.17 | 4.73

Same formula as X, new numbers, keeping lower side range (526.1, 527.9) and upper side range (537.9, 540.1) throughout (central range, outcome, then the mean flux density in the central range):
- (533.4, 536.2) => -0.08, 4.62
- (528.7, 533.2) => -0.08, 4.46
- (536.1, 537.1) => -0.06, 4.59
